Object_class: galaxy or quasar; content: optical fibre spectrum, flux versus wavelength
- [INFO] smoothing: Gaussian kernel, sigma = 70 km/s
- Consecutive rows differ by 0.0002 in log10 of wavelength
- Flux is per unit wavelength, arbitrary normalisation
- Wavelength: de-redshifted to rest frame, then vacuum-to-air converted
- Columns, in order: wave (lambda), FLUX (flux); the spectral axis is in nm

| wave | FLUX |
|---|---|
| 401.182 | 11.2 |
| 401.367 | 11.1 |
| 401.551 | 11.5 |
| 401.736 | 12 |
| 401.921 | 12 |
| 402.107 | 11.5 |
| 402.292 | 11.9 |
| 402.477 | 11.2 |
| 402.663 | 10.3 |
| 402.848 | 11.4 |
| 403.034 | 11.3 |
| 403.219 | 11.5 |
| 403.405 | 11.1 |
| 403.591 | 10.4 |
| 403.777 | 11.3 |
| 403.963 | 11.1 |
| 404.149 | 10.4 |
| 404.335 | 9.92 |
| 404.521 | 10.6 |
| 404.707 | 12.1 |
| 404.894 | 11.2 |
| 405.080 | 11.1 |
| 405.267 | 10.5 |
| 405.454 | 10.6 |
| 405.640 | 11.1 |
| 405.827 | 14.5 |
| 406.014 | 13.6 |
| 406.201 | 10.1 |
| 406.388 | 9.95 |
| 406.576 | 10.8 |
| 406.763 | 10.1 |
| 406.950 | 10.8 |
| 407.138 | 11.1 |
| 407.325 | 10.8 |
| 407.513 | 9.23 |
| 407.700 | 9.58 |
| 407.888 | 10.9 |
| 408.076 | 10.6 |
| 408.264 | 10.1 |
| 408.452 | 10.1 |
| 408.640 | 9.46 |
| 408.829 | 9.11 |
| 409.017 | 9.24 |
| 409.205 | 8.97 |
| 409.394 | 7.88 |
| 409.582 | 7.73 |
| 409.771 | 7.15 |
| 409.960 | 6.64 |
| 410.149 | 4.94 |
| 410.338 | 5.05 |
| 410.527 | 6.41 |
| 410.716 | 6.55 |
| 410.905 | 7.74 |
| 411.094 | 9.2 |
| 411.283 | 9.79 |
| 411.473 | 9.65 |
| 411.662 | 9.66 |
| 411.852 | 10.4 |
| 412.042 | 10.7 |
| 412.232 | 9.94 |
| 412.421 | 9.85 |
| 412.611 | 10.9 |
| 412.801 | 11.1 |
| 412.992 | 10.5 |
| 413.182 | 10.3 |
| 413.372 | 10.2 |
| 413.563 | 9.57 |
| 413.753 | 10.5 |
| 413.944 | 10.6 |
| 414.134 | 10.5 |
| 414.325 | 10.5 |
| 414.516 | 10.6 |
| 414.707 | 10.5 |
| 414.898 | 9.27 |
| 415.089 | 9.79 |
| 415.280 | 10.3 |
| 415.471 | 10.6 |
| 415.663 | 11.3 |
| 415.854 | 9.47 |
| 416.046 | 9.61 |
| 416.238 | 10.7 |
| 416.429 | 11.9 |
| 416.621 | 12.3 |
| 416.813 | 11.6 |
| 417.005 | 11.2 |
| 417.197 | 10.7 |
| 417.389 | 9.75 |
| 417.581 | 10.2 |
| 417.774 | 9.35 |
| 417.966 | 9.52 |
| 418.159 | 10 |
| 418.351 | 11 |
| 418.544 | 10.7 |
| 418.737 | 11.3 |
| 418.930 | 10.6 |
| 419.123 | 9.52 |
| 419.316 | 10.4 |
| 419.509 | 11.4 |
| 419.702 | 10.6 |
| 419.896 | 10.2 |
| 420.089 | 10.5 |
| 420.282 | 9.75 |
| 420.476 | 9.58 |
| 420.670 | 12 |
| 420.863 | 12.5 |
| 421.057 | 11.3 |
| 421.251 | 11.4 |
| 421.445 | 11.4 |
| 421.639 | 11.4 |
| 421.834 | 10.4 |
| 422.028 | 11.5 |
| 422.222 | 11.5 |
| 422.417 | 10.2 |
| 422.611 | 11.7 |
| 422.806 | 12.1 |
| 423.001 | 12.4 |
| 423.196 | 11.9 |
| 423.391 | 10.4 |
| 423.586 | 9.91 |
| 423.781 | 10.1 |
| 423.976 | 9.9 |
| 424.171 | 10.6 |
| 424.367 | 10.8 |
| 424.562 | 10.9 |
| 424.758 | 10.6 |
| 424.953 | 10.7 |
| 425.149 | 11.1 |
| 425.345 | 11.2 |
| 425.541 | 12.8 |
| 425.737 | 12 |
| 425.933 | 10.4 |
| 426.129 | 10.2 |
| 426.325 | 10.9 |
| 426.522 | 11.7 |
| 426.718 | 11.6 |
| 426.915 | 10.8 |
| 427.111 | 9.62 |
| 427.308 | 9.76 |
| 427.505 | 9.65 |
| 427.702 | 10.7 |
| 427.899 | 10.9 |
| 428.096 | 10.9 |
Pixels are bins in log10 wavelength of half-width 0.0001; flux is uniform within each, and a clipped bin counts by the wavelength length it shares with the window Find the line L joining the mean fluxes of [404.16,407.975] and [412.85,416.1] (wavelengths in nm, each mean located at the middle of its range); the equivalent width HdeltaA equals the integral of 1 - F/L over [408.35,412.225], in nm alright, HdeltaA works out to 0.814 nm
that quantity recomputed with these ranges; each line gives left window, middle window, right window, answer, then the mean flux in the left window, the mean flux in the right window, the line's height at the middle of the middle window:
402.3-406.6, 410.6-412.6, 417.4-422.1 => 0.28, 11.2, 10.7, 10.9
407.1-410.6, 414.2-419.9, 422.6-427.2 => -0.38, 8.65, 11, 9.85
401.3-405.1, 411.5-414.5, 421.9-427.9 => 0.20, 11.2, 10.9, 11.1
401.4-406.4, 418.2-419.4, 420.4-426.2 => 0.06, 11.3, 11.1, 11.1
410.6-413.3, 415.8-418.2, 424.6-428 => -0.09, 9.72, 10.9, 10.1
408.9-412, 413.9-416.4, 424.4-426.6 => -0.38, 8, 11.1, 8.97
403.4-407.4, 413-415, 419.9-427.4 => 0.14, 11.1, 11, 11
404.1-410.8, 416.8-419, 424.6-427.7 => -0.02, 9.68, 10.9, 10.3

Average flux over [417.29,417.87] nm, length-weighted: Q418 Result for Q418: 9.77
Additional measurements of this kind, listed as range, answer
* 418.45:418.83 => 11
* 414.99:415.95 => 10.3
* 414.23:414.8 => 10.5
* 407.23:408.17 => 10.2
